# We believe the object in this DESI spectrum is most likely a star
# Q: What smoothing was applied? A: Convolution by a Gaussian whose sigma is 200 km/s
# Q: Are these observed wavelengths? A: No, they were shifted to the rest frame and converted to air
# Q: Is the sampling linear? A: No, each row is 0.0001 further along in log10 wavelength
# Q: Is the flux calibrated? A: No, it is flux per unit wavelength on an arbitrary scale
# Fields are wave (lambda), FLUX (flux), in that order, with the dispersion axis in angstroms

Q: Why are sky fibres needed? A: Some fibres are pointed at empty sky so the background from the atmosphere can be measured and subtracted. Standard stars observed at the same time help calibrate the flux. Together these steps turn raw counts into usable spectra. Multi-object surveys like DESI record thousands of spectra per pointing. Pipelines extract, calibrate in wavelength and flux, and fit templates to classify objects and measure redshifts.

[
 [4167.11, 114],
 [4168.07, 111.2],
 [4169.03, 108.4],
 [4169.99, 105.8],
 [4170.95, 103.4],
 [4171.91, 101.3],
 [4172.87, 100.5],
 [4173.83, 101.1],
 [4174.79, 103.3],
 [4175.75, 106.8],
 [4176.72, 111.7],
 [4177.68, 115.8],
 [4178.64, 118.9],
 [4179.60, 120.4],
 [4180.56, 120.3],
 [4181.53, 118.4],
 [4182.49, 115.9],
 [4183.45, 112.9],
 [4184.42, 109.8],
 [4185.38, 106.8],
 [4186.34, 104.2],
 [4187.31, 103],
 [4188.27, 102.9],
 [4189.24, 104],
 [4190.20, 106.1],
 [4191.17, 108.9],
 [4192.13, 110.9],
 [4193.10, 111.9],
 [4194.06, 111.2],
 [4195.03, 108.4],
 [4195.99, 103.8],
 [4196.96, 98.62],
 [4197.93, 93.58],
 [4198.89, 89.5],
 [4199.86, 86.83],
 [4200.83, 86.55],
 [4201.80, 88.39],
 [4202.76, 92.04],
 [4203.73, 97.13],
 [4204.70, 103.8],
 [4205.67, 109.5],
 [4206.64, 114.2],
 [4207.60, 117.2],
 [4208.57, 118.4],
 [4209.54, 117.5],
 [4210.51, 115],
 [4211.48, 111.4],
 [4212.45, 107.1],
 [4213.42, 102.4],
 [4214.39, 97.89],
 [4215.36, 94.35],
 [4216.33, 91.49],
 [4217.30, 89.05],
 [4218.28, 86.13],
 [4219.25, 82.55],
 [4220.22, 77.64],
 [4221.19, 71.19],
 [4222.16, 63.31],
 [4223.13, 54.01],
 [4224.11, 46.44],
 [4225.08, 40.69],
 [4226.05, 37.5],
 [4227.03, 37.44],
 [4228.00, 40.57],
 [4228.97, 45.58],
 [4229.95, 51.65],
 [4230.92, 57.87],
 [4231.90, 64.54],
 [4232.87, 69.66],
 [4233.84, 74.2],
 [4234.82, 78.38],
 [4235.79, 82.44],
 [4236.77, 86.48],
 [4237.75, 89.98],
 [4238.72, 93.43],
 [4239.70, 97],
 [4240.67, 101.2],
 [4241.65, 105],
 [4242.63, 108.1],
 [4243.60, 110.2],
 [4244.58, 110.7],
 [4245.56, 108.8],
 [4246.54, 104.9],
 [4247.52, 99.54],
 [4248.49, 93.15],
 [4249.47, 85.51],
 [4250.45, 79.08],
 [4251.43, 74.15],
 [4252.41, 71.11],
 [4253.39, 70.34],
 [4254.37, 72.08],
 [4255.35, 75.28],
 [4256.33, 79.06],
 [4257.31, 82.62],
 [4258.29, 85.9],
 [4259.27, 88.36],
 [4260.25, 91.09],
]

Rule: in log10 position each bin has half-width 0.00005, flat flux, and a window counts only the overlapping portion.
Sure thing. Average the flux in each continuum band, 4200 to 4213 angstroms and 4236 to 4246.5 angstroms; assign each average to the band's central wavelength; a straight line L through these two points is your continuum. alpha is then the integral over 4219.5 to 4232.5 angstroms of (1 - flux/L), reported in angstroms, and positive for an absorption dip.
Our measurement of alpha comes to 6.2 angstroms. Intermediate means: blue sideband 106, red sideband 101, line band 53.7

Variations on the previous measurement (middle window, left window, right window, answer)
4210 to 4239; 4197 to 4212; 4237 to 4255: 7.0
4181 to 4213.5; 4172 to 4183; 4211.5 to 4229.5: -4.7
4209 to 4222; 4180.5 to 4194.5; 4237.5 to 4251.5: 1.1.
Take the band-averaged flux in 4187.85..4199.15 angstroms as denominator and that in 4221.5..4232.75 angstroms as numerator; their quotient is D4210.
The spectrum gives 0.48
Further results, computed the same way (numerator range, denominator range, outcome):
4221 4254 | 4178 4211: 0.72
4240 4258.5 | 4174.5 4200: 0.84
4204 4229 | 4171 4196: 0.77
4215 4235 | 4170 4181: 0.59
